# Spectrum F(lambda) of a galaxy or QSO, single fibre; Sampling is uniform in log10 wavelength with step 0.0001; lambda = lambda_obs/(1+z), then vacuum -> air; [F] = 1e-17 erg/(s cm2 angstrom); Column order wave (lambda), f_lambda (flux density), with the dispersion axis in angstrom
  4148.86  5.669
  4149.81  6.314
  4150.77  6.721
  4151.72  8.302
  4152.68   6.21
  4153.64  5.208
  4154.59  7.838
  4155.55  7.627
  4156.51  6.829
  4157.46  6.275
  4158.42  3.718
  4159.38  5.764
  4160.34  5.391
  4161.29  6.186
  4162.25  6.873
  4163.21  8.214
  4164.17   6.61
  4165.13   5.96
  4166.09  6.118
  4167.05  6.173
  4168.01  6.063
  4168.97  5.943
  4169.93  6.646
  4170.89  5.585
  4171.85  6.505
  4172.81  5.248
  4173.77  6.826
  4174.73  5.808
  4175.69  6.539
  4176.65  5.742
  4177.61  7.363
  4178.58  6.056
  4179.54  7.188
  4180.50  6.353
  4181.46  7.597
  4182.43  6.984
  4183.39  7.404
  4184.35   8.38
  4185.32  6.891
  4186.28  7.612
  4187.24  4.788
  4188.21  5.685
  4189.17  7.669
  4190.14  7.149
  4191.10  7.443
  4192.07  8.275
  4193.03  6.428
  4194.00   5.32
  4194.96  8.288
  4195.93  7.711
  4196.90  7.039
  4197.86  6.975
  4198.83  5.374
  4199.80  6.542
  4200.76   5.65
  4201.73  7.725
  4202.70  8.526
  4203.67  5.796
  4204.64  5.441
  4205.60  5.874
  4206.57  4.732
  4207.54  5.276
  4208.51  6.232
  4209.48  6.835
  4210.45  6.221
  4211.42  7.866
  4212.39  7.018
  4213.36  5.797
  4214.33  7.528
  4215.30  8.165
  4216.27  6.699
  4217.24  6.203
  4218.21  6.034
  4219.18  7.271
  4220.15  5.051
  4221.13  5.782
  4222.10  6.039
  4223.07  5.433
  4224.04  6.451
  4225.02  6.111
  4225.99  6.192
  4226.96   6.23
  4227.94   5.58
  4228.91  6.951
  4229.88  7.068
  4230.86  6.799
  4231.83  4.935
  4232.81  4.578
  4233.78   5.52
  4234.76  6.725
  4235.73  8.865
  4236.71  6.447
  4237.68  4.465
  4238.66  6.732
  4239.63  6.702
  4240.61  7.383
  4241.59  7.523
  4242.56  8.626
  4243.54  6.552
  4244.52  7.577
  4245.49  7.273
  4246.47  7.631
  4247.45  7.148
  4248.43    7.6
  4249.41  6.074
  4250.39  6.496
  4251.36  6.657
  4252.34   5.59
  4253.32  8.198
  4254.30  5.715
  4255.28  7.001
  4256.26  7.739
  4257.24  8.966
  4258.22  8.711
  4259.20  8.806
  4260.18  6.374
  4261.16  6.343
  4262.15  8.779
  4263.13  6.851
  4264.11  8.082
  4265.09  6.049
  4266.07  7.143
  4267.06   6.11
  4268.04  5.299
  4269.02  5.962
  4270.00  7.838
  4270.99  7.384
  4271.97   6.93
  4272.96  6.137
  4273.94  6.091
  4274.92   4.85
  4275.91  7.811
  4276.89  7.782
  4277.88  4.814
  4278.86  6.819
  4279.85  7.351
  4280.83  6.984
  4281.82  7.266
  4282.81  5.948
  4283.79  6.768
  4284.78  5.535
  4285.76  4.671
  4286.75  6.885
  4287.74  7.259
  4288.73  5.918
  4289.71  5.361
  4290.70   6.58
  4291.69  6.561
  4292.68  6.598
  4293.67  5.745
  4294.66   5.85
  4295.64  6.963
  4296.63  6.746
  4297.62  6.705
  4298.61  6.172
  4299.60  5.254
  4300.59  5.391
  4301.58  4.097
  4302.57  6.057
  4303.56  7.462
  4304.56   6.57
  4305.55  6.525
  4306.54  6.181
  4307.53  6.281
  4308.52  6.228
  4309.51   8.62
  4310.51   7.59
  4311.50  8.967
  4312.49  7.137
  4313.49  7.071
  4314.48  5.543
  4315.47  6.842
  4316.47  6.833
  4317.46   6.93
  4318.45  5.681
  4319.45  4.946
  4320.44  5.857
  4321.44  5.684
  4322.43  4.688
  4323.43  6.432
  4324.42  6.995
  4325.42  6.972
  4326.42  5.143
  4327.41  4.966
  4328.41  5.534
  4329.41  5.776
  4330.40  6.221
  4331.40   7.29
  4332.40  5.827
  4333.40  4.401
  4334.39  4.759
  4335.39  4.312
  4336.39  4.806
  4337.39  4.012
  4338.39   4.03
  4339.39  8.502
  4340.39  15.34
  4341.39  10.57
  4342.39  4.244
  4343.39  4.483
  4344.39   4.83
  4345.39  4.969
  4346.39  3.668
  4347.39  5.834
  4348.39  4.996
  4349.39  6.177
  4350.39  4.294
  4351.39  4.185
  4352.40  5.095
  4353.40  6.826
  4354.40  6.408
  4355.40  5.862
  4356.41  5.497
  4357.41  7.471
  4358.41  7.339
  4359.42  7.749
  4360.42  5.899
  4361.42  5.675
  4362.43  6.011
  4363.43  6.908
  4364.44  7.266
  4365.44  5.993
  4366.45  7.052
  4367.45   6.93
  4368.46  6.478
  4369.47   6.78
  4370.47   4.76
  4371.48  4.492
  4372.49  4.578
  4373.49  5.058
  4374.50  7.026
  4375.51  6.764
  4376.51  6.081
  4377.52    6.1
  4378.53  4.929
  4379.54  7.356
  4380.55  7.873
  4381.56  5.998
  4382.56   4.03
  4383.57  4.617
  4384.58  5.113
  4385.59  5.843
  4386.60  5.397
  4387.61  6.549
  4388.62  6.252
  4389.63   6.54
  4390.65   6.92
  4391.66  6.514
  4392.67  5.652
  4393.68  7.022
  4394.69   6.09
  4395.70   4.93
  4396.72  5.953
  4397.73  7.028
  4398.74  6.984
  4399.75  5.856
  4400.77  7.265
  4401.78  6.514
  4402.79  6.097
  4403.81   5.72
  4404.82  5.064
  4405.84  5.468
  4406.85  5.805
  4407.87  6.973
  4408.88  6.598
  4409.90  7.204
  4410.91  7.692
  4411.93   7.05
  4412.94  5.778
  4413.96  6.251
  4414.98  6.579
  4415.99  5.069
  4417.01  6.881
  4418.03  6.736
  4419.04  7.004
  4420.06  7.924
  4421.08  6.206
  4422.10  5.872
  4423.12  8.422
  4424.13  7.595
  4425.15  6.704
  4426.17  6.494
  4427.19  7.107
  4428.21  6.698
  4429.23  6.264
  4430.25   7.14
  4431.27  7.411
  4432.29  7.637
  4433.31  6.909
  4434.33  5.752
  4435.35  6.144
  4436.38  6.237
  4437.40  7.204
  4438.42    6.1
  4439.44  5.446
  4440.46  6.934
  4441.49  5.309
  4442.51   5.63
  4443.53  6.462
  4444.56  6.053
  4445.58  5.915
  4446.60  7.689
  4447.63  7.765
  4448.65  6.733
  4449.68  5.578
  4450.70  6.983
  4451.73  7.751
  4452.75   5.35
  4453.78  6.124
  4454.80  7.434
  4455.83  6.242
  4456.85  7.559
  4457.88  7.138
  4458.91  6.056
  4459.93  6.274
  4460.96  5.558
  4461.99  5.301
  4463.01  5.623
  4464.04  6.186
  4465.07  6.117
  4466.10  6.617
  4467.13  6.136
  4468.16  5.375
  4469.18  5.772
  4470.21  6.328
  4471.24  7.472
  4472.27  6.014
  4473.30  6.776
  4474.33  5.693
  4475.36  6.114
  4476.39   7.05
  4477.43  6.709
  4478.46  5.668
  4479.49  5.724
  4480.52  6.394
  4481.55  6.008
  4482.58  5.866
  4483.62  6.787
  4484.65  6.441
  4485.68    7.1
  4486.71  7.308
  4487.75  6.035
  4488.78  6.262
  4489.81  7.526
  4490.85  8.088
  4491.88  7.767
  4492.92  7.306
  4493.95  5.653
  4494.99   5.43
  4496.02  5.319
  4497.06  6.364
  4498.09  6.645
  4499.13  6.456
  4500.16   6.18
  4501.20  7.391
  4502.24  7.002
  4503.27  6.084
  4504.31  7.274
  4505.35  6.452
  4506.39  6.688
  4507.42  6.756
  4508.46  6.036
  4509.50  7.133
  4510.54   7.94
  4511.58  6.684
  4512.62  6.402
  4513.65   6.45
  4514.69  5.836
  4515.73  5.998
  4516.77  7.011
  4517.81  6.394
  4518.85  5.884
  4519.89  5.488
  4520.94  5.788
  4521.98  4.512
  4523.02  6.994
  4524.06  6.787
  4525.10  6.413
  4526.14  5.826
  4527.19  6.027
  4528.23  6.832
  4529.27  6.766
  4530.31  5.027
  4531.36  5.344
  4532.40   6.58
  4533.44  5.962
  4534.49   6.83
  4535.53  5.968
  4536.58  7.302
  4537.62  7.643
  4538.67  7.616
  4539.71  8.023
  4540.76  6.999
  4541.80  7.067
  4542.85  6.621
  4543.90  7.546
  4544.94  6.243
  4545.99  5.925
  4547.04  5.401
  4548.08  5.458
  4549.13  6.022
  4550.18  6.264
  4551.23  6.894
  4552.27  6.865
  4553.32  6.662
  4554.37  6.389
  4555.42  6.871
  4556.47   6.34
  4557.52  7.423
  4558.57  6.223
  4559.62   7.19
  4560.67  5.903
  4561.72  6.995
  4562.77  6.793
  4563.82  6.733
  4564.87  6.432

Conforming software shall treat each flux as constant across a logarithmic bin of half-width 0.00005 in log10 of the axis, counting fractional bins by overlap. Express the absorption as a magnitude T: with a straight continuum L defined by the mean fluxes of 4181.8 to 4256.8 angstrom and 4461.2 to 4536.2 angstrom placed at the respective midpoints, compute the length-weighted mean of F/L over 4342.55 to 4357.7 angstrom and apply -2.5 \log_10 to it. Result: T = 0.22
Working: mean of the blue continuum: 6.66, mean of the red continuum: 6.36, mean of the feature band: 5.32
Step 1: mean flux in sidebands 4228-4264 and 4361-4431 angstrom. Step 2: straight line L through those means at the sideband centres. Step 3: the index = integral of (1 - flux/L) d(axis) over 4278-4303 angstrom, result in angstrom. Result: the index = 2.2 angstrom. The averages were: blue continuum 6.98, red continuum 6.32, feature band 6.2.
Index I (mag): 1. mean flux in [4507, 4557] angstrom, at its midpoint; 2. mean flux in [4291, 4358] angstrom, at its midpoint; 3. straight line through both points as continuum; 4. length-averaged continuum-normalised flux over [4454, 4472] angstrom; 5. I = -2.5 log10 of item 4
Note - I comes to 0.01 mag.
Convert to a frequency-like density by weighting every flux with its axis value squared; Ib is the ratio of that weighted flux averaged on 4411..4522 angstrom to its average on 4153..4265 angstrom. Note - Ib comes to 1.10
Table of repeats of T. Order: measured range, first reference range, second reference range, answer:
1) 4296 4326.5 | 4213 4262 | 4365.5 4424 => 0.02 mag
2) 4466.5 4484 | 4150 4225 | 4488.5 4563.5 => 0.05 mag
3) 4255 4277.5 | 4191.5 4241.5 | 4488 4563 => -0.10 mag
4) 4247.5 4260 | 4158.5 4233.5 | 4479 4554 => -0.13 mag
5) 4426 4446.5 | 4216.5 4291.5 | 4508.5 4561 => 0.01 mag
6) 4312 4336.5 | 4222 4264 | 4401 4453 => 0.14 mag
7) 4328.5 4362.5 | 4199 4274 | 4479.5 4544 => 0.11 mag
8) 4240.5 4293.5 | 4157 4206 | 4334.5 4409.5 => -0.08 mag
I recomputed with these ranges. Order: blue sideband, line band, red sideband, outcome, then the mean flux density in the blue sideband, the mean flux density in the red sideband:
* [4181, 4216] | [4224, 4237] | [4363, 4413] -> 0.062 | 6.78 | 6.18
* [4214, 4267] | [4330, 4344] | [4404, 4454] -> 0.058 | 6.8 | 6.56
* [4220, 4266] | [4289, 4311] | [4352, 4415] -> 0.037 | 6.79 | 6.22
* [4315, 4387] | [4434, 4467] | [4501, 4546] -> -0.009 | 5.98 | 6.54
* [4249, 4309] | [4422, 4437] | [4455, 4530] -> -0.065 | 6.58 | 6.41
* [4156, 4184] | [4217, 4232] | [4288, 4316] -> 0.043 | 6.36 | 6.47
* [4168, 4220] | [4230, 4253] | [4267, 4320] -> -0.027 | 6.63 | 6.45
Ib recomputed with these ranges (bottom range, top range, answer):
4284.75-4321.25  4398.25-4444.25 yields 1.08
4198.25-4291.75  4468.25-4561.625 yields 1.11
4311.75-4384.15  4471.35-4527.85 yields 1.15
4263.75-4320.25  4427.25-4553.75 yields 1.09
